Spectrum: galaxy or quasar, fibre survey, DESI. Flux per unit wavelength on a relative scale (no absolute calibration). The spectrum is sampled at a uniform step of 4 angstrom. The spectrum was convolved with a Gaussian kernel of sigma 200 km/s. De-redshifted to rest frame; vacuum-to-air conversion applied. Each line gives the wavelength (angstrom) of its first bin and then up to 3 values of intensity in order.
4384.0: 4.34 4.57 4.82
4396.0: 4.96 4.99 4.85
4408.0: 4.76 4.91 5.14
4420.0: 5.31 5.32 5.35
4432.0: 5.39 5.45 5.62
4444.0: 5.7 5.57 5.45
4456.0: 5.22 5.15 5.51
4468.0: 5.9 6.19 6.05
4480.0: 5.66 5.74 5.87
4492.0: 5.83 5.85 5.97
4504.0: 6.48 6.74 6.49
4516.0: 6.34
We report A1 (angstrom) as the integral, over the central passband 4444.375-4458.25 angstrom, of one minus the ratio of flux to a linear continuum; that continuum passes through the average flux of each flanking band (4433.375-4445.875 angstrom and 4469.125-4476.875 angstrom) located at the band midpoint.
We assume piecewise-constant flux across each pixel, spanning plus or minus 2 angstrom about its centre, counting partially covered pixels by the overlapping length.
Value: 0.8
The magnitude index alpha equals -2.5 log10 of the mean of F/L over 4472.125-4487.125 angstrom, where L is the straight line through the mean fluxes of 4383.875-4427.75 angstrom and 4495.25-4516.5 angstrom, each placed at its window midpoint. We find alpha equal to 0.02 mag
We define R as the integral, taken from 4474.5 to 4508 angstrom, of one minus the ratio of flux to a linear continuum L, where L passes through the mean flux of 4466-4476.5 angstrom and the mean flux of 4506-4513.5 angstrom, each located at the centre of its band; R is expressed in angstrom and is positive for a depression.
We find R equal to 2.0 angstrom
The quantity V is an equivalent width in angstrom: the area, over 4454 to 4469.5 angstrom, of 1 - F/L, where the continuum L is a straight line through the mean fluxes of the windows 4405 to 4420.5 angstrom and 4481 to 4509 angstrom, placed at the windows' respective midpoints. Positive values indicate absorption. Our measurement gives 0.50 angstrom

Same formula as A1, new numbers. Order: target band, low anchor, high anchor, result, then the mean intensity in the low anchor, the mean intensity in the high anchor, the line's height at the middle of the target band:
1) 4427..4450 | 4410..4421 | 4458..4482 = -0.63 angstrom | 5.1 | 5.74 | 5.37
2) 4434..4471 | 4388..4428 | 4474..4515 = 0.17 angstrom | 5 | 6.07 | 5.55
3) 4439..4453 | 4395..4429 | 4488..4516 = -0.25 angstrom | 5.06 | 6.21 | 5.49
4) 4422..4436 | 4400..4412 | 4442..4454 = -0.31 angstrom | 4.85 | 5.57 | 5.25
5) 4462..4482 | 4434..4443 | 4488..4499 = -0.43 angstrom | 5.55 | 5.86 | 5.74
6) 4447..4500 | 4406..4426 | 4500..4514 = 2.35 angstrom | 5.09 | 6.48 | 5.97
